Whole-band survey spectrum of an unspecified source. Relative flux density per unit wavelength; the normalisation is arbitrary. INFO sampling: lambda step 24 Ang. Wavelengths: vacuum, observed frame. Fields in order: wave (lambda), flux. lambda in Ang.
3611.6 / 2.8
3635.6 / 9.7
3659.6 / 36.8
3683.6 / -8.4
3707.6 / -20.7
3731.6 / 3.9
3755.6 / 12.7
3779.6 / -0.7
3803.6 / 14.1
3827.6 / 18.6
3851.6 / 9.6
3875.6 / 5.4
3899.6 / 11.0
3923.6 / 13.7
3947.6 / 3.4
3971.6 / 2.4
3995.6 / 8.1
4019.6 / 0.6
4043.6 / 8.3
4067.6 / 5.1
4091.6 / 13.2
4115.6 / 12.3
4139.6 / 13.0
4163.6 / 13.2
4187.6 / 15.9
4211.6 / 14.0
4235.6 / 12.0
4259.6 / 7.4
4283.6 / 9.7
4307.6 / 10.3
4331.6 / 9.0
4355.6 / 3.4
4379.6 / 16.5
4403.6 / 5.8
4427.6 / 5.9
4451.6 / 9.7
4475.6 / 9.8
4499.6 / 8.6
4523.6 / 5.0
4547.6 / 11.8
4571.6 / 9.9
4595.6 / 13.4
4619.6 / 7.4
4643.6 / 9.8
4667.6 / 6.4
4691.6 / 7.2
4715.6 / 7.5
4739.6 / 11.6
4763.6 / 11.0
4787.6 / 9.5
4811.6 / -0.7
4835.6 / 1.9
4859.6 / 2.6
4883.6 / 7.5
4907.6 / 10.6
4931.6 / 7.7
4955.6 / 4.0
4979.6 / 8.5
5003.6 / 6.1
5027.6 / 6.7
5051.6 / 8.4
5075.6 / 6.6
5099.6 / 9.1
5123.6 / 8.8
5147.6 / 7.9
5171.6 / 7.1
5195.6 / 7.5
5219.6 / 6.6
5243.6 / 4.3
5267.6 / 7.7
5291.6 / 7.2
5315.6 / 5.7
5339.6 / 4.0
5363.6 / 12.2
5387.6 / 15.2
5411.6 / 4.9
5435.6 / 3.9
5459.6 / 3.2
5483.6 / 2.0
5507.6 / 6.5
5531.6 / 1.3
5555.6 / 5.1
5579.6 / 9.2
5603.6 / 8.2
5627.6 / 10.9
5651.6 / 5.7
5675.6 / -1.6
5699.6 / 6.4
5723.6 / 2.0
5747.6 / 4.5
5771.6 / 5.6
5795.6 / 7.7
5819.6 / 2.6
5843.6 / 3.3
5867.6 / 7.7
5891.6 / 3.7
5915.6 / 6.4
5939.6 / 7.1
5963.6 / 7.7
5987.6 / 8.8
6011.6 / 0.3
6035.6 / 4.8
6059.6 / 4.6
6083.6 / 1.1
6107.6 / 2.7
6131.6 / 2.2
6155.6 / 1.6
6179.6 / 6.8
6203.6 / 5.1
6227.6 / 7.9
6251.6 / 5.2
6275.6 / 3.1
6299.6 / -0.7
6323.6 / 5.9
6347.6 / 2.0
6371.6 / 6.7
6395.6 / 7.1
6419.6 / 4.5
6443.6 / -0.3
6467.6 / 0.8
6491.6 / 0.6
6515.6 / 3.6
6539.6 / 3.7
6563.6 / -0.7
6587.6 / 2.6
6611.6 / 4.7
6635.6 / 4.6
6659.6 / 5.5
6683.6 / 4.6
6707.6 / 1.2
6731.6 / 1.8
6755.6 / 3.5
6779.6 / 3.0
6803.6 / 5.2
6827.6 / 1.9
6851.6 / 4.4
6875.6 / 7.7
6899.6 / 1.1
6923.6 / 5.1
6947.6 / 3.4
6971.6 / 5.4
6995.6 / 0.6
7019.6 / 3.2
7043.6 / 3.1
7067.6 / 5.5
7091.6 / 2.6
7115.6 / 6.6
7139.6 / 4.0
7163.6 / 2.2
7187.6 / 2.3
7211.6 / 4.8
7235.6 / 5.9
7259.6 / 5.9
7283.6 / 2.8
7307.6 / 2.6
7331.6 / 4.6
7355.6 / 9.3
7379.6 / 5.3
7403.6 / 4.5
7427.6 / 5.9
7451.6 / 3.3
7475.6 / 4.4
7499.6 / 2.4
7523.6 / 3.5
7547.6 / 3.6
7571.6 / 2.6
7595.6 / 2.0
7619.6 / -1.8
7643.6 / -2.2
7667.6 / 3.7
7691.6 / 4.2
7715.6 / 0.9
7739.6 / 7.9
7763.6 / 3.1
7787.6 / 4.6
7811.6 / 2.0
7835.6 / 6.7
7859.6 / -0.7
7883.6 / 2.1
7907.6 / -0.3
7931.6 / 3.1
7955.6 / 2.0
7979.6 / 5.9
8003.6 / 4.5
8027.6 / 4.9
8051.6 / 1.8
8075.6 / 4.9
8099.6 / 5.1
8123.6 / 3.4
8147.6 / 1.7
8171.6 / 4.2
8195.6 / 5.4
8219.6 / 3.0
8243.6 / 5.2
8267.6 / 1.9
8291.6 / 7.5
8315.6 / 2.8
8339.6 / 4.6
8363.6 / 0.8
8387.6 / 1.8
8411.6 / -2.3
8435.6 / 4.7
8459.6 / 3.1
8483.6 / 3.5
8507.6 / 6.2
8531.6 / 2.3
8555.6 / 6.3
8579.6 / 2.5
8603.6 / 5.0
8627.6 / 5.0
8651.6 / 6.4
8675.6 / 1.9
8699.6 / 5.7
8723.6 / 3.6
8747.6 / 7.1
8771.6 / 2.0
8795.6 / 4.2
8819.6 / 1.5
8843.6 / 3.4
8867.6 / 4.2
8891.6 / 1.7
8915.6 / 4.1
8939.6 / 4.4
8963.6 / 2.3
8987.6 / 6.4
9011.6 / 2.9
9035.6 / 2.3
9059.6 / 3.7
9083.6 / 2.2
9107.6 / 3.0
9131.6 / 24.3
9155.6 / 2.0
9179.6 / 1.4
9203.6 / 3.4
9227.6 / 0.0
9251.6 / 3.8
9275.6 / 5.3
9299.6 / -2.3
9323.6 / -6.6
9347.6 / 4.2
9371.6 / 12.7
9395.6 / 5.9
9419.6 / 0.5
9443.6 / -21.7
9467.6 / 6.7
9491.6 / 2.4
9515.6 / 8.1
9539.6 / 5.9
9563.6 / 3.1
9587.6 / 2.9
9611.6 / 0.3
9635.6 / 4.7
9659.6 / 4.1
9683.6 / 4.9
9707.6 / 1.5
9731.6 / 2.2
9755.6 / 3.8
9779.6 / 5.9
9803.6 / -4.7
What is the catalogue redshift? 1.45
